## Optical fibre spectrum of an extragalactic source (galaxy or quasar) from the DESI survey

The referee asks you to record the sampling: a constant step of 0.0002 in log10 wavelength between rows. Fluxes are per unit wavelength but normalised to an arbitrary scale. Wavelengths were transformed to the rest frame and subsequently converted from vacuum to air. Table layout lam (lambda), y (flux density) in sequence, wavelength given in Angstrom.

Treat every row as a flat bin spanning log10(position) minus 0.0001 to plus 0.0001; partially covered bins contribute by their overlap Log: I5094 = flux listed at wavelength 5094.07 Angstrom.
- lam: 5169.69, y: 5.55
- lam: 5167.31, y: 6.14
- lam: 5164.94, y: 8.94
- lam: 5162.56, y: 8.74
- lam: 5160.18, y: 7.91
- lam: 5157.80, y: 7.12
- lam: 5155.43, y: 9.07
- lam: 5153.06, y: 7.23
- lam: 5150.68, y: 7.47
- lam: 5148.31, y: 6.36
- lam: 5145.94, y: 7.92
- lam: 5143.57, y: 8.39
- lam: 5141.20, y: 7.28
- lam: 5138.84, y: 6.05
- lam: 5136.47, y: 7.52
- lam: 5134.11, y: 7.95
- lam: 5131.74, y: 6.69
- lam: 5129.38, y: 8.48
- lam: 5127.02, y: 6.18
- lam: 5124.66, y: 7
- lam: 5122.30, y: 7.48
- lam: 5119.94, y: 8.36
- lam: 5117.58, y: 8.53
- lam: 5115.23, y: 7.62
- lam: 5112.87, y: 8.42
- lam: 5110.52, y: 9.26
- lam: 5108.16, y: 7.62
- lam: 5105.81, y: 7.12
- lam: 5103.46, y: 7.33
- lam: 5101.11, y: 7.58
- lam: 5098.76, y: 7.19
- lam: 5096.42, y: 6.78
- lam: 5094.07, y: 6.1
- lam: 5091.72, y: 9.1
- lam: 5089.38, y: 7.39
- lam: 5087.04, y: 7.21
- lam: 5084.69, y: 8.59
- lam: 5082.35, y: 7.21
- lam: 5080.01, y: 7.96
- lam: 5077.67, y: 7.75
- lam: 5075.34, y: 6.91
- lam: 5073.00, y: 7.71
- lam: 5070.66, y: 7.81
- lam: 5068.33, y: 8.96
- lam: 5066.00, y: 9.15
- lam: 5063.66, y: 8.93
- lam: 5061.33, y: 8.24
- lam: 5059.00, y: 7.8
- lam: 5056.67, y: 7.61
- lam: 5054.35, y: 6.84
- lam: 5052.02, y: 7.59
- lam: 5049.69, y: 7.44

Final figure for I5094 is 6.1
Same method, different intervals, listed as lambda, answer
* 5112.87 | 8.42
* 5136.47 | 7.52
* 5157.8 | 7.12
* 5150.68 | 7.47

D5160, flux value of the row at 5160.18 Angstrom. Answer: 7.91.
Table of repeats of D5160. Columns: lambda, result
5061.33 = 8.24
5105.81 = 7.12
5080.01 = 7.96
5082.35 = 7.21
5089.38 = 7.39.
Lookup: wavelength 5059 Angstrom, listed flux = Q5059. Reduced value 7.8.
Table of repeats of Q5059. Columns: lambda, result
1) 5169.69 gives 5.55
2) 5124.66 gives 7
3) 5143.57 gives 8.39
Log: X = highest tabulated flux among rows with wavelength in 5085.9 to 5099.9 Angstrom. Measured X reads 9.1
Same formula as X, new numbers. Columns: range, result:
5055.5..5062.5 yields 8.24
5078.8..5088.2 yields 8.59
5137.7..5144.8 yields 8.39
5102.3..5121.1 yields 9.26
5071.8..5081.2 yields 7.96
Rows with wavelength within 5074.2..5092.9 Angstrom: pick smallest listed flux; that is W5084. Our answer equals 6.91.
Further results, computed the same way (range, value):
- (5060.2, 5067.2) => 8.24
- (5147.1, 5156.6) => 6.36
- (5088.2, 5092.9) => 7.39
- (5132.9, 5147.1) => 6.05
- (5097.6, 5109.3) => 7.12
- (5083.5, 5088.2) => 7.21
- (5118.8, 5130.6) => 6.18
